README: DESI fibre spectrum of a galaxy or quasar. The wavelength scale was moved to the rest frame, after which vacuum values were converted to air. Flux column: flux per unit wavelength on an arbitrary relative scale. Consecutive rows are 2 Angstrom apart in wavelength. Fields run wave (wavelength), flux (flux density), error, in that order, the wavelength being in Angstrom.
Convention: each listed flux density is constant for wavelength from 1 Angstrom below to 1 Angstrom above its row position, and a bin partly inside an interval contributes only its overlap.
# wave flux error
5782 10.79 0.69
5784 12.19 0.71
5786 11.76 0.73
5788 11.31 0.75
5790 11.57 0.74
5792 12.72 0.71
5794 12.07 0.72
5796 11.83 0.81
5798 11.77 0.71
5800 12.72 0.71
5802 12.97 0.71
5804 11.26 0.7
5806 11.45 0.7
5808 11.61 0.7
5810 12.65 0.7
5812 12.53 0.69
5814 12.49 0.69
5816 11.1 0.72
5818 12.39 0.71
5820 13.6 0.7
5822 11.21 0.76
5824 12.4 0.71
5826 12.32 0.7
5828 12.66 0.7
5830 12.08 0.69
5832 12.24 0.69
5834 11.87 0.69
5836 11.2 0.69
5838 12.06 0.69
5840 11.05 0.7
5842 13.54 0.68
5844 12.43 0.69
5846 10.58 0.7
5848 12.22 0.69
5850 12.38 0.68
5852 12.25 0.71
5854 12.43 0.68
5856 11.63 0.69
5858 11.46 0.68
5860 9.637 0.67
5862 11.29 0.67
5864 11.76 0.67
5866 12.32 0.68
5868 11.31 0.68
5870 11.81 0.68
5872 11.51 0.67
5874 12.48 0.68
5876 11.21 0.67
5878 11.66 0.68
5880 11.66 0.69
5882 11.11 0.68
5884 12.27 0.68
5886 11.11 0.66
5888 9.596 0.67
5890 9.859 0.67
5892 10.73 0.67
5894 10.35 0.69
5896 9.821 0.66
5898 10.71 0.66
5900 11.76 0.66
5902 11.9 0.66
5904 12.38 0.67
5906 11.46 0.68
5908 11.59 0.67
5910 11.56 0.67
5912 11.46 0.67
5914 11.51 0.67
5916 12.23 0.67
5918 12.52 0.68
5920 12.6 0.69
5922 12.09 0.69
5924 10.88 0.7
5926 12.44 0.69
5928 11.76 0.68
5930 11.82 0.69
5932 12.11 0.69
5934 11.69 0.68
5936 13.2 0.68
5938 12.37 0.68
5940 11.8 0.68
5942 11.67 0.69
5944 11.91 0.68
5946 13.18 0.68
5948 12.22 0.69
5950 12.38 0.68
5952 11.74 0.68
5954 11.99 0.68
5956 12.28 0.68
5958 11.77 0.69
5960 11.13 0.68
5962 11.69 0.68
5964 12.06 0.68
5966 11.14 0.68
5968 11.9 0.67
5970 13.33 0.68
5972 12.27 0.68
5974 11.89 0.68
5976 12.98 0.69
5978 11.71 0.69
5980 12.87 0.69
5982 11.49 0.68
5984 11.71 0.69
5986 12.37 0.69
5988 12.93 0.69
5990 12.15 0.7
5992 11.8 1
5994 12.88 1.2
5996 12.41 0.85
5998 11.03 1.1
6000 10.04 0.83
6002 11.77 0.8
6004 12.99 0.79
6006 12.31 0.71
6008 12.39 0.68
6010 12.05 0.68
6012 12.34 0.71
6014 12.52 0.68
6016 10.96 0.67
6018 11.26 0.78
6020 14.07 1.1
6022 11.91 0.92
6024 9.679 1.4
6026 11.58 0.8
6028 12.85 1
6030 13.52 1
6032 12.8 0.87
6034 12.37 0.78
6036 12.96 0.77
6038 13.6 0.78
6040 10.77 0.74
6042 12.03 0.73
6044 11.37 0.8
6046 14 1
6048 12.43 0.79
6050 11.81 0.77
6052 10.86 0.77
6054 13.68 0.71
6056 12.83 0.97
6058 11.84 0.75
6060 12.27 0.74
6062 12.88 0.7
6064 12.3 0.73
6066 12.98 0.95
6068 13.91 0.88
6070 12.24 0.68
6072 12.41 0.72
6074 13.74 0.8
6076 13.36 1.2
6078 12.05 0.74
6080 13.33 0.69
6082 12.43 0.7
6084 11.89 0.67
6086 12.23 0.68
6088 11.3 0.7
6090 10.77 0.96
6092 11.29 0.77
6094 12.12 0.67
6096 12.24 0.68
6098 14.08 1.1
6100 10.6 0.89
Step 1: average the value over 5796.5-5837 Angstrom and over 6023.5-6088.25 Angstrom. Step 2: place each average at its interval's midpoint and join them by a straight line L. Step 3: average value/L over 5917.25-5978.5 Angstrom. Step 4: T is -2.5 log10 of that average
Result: 0.02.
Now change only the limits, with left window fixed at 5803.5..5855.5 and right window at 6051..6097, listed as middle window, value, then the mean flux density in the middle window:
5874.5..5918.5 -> 0.08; 11.3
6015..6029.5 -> 0.05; 11.8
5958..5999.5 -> 0.02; 12.1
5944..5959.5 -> 0.01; 12.2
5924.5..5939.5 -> 0.01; 12.1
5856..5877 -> 0.06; 11.5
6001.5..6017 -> 0.01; 12.2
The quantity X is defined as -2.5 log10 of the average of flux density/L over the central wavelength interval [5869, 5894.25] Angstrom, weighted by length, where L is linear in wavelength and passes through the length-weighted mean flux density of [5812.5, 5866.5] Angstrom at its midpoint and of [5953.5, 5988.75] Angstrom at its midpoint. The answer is 0.07 mag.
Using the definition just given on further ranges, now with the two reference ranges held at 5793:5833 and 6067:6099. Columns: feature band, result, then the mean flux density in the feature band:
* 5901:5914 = 0.05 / 11.7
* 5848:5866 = 0.05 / 11.7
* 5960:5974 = 0.03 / 12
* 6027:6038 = -0.05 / 13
